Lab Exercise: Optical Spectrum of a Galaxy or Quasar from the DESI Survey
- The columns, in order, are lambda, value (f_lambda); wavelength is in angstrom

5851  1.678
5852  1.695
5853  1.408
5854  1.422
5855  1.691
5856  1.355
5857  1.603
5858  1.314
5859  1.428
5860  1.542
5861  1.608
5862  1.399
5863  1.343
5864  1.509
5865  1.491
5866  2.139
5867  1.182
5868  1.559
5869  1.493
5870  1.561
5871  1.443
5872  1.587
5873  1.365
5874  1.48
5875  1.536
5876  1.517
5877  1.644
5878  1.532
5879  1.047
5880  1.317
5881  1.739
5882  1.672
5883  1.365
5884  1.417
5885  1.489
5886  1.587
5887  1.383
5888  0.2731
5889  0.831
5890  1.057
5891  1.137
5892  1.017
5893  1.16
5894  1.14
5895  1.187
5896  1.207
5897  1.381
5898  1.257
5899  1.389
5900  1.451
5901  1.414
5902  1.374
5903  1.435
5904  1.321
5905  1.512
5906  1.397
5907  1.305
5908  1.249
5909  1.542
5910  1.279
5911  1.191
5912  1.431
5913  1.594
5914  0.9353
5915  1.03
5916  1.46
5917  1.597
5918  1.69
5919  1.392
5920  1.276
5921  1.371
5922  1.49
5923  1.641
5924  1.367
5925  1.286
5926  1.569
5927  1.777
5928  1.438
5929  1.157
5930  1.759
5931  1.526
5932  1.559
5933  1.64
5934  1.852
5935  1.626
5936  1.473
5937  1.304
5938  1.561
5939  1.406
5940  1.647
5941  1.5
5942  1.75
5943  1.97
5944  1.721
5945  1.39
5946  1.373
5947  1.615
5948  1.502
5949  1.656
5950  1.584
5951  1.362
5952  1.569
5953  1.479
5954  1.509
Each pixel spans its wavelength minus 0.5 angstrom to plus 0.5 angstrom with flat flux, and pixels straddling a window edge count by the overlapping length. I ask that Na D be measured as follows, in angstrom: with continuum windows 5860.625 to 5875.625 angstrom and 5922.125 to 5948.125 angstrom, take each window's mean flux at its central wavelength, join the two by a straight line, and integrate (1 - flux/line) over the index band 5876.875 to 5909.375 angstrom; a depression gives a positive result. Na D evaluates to 4.74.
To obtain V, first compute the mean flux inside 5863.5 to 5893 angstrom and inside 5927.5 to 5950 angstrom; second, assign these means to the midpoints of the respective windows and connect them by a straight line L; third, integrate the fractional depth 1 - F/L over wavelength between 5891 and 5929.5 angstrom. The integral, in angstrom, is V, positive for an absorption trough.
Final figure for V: 3.2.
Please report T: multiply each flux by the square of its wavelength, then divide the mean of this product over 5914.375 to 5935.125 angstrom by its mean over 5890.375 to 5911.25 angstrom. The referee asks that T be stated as 1.2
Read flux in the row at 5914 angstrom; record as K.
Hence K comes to 0.9353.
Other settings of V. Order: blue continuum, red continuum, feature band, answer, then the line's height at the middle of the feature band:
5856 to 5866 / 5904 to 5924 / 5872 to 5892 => 1.7 angstrom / 1.45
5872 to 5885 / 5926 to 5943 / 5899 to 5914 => 1.4 angstrom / 1.52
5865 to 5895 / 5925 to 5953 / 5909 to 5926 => 1.2 angstrom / 1.49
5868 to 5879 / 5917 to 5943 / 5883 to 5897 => 3.2 angstrom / 1.51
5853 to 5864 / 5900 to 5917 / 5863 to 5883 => -1.0 angstrom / 1.44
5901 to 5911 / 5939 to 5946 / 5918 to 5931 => 0.2 angstrom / 1.5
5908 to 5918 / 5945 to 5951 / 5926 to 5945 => -1.7 angstrom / 1.46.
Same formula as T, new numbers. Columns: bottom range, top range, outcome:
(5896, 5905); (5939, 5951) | 1.17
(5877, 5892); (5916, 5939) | 1.20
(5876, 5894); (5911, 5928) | 1.13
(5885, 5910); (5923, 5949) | 1.25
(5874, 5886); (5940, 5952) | 1.09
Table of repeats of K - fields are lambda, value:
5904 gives 1.321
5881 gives 1.739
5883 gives 1.365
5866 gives 2.139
